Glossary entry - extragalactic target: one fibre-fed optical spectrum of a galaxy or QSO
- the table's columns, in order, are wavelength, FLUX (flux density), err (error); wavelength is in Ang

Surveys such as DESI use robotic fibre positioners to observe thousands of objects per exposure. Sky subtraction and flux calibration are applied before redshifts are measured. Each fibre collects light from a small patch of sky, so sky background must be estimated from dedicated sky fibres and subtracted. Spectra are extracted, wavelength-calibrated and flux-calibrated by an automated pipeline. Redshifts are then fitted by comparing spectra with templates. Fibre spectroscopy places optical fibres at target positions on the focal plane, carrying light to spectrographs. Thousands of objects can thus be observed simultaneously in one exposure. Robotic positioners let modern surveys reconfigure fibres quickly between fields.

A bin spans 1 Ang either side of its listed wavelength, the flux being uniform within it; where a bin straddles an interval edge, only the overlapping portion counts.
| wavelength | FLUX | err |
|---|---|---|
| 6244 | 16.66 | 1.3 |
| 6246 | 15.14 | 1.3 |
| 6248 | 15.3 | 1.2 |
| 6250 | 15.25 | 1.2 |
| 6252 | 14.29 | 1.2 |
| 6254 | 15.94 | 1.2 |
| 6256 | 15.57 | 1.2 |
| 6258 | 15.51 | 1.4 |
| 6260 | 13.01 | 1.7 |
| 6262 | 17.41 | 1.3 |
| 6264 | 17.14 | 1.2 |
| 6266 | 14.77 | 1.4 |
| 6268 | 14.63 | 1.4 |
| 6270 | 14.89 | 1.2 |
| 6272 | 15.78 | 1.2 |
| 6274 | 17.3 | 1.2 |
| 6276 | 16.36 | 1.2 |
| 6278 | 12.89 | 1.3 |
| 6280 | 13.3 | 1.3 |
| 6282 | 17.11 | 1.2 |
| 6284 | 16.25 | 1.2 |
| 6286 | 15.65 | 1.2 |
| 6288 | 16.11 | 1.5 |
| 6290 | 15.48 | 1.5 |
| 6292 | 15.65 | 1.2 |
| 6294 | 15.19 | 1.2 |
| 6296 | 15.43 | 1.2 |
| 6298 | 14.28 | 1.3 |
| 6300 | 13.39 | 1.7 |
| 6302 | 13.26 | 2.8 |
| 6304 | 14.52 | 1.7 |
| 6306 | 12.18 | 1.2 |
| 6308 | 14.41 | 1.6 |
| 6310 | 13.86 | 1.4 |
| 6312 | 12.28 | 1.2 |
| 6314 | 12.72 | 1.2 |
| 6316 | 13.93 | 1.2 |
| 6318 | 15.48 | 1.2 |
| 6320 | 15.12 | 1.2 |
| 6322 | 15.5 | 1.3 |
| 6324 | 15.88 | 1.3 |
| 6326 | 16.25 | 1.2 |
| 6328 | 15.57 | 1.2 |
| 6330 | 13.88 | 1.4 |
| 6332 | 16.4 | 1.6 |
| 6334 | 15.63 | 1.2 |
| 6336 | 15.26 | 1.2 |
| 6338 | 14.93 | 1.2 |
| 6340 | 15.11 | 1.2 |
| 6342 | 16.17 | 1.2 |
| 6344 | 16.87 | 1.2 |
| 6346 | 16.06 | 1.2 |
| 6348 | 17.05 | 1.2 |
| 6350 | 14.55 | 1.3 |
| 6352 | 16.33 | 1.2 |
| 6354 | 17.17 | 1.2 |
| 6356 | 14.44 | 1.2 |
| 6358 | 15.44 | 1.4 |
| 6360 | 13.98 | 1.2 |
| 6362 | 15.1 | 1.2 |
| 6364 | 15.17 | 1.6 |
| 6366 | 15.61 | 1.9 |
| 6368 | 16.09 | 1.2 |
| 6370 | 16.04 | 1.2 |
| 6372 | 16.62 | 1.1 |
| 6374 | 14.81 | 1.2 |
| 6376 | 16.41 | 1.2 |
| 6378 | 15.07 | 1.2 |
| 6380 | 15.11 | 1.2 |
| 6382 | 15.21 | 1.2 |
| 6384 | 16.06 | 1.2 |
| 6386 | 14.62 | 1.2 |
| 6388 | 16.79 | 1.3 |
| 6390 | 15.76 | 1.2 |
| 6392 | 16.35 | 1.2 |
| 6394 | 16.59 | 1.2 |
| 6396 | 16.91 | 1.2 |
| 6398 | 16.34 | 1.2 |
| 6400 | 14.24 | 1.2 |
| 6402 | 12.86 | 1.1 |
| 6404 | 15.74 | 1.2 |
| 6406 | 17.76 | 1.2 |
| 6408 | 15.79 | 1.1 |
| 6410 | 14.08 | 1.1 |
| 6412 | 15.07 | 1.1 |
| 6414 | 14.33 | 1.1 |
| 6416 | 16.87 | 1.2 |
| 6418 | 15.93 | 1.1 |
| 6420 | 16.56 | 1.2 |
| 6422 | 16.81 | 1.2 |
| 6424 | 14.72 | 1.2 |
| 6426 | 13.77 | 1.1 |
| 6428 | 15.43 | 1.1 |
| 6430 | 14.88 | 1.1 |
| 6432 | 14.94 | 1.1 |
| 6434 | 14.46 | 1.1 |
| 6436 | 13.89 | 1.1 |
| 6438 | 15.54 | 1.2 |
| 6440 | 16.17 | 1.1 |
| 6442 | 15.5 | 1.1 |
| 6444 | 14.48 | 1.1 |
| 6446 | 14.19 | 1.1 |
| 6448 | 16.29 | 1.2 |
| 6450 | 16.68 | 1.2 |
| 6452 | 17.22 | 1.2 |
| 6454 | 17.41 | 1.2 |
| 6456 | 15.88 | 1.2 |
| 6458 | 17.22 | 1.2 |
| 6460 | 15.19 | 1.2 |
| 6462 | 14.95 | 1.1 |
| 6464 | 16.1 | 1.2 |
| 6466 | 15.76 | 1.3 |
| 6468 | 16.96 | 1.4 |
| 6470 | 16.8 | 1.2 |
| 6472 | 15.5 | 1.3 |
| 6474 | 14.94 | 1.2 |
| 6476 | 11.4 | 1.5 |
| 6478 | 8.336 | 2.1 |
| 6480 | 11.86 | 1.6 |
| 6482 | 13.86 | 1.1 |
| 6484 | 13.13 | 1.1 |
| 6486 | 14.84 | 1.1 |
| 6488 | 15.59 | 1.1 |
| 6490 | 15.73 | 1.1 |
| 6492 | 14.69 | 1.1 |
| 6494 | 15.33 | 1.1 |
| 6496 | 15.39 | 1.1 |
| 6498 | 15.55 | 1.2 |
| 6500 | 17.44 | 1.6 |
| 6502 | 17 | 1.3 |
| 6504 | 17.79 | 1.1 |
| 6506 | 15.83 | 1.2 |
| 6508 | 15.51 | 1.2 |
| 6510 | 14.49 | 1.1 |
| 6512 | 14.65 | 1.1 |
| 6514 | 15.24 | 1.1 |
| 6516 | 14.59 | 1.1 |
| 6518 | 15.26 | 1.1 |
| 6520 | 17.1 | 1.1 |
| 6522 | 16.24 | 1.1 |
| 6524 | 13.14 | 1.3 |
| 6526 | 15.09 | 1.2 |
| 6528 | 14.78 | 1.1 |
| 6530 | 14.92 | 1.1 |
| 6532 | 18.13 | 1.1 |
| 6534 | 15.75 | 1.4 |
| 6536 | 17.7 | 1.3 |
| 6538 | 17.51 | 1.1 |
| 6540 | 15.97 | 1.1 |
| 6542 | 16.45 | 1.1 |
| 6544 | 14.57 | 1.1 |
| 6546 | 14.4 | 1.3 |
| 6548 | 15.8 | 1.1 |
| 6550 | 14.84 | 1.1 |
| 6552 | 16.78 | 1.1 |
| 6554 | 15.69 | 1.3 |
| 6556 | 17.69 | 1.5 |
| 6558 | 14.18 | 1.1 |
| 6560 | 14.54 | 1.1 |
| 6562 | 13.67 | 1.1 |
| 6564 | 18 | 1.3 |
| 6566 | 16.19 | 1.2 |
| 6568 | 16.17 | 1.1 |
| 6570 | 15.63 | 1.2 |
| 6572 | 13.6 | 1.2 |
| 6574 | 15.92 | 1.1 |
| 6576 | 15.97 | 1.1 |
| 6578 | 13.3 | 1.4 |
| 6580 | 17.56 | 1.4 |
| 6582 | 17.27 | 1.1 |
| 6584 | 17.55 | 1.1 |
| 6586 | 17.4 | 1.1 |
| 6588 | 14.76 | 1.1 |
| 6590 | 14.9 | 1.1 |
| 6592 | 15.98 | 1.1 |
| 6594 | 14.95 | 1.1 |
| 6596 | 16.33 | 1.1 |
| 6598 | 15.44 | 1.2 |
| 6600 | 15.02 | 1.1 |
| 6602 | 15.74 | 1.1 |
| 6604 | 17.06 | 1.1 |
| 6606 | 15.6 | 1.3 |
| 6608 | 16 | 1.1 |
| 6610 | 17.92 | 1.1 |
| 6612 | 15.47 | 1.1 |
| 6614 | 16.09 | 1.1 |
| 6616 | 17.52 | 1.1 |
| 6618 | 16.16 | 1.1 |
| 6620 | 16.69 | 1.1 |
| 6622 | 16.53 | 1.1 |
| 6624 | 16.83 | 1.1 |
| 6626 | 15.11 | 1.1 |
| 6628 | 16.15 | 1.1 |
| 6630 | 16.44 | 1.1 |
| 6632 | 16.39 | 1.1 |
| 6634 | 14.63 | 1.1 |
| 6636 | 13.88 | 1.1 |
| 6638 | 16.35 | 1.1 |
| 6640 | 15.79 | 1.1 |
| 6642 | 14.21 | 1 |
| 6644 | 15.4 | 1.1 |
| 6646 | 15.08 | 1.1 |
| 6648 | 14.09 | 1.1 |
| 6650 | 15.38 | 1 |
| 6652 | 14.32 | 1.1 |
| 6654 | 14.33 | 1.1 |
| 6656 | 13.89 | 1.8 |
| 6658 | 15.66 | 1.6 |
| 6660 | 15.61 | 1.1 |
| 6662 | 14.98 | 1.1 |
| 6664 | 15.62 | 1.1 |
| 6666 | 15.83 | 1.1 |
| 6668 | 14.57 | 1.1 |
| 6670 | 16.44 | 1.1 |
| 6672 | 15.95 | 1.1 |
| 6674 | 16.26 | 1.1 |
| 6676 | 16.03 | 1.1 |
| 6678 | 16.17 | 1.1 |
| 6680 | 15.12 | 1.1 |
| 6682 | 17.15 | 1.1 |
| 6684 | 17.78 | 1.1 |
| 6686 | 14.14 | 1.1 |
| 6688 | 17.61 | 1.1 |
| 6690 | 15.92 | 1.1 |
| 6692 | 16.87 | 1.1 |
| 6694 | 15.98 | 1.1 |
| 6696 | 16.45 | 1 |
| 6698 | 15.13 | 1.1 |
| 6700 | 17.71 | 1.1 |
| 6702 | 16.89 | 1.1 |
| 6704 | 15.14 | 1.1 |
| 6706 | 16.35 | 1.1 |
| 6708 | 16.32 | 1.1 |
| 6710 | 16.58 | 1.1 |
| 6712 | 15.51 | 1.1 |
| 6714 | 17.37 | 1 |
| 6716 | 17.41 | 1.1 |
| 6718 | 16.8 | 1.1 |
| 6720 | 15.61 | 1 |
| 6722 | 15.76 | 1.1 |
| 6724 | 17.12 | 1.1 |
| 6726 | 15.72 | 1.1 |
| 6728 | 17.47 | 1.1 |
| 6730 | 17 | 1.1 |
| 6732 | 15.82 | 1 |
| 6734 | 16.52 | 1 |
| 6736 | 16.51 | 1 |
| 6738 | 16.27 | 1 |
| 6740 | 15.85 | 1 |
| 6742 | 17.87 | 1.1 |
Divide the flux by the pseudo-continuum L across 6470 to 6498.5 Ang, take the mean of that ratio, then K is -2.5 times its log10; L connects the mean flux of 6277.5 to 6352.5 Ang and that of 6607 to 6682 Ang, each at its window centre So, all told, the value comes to 0.093 mag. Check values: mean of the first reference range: 15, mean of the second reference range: 15.7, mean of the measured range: 14.1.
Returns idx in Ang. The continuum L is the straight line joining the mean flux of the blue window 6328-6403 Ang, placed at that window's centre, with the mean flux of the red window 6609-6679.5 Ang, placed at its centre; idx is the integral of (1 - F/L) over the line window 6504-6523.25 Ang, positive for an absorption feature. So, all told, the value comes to 0.1 Ang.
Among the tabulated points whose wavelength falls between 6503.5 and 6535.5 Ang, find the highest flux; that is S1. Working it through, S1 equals 18.13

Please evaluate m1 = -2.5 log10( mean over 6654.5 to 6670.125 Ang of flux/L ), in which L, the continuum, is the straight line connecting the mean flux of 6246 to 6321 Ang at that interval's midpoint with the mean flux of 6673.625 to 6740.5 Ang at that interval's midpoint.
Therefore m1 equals 0.07 mag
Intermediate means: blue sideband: 14.9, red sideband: 16.4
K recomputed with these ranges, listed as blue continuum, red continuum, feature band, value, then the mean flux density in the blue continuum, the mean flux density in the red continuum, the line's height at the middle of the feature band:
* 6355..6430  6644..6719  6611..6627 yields -0.033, 15.5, 15.9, 15.8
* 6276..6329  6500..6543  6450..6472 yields -0.051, 14.7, 15.9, 15.6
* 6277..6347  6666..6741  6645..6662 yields 0.092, 14.9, 16.3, 16.1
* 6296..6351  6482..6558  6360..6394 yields -0.042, 14.8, 15.6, 15.1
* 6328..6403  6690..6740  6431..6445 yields 0.054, 15.6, 16.4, 15.8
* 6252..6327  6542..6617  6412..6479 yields 0.009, 15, 15.8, 15.4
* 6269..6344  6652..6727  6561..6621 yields -0.016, 15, 16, 15.8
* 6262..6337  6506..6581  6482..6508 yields -0.009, 15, 15.6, 15.5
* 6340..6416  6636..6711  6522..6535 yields 0.022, 15.6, 15.7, 15.7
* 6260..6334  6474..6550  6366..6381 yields -0.048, 15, 15.2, 15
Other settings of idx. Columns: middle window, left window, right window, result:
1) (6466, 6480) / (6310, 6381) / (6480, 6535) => 1.3 Ang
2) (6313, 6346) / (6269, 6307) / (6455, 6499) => -0.8 Ang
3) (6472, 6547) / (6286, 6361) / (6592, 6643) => 2.2 Ang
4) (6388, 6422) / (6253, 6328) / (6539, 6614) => -1.0 Ang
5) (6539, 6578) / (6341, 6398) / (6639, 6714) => 0.6 Ang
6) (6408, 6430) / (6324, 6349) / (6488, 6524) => 0.5 Ang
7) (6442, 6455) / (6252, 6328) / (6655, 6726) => -0.5 Ang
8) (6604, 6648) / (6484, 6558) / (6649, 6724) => -0.1 Ang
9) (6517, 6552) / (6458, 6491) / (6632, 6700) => -2.2 Ang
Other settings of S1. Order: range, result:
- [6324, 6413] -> 17.76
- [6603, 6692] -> 17.92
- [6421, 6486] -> 17.41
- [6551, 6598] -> 18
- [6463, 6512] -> 17.79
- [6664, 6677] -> 16.44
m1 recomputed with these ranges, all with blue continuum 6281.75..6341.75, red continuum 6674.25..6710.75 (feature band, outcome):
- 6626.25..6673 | 0.06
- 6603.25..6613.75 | -0.03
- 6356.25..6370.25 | -0.01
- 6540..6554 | 0.02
